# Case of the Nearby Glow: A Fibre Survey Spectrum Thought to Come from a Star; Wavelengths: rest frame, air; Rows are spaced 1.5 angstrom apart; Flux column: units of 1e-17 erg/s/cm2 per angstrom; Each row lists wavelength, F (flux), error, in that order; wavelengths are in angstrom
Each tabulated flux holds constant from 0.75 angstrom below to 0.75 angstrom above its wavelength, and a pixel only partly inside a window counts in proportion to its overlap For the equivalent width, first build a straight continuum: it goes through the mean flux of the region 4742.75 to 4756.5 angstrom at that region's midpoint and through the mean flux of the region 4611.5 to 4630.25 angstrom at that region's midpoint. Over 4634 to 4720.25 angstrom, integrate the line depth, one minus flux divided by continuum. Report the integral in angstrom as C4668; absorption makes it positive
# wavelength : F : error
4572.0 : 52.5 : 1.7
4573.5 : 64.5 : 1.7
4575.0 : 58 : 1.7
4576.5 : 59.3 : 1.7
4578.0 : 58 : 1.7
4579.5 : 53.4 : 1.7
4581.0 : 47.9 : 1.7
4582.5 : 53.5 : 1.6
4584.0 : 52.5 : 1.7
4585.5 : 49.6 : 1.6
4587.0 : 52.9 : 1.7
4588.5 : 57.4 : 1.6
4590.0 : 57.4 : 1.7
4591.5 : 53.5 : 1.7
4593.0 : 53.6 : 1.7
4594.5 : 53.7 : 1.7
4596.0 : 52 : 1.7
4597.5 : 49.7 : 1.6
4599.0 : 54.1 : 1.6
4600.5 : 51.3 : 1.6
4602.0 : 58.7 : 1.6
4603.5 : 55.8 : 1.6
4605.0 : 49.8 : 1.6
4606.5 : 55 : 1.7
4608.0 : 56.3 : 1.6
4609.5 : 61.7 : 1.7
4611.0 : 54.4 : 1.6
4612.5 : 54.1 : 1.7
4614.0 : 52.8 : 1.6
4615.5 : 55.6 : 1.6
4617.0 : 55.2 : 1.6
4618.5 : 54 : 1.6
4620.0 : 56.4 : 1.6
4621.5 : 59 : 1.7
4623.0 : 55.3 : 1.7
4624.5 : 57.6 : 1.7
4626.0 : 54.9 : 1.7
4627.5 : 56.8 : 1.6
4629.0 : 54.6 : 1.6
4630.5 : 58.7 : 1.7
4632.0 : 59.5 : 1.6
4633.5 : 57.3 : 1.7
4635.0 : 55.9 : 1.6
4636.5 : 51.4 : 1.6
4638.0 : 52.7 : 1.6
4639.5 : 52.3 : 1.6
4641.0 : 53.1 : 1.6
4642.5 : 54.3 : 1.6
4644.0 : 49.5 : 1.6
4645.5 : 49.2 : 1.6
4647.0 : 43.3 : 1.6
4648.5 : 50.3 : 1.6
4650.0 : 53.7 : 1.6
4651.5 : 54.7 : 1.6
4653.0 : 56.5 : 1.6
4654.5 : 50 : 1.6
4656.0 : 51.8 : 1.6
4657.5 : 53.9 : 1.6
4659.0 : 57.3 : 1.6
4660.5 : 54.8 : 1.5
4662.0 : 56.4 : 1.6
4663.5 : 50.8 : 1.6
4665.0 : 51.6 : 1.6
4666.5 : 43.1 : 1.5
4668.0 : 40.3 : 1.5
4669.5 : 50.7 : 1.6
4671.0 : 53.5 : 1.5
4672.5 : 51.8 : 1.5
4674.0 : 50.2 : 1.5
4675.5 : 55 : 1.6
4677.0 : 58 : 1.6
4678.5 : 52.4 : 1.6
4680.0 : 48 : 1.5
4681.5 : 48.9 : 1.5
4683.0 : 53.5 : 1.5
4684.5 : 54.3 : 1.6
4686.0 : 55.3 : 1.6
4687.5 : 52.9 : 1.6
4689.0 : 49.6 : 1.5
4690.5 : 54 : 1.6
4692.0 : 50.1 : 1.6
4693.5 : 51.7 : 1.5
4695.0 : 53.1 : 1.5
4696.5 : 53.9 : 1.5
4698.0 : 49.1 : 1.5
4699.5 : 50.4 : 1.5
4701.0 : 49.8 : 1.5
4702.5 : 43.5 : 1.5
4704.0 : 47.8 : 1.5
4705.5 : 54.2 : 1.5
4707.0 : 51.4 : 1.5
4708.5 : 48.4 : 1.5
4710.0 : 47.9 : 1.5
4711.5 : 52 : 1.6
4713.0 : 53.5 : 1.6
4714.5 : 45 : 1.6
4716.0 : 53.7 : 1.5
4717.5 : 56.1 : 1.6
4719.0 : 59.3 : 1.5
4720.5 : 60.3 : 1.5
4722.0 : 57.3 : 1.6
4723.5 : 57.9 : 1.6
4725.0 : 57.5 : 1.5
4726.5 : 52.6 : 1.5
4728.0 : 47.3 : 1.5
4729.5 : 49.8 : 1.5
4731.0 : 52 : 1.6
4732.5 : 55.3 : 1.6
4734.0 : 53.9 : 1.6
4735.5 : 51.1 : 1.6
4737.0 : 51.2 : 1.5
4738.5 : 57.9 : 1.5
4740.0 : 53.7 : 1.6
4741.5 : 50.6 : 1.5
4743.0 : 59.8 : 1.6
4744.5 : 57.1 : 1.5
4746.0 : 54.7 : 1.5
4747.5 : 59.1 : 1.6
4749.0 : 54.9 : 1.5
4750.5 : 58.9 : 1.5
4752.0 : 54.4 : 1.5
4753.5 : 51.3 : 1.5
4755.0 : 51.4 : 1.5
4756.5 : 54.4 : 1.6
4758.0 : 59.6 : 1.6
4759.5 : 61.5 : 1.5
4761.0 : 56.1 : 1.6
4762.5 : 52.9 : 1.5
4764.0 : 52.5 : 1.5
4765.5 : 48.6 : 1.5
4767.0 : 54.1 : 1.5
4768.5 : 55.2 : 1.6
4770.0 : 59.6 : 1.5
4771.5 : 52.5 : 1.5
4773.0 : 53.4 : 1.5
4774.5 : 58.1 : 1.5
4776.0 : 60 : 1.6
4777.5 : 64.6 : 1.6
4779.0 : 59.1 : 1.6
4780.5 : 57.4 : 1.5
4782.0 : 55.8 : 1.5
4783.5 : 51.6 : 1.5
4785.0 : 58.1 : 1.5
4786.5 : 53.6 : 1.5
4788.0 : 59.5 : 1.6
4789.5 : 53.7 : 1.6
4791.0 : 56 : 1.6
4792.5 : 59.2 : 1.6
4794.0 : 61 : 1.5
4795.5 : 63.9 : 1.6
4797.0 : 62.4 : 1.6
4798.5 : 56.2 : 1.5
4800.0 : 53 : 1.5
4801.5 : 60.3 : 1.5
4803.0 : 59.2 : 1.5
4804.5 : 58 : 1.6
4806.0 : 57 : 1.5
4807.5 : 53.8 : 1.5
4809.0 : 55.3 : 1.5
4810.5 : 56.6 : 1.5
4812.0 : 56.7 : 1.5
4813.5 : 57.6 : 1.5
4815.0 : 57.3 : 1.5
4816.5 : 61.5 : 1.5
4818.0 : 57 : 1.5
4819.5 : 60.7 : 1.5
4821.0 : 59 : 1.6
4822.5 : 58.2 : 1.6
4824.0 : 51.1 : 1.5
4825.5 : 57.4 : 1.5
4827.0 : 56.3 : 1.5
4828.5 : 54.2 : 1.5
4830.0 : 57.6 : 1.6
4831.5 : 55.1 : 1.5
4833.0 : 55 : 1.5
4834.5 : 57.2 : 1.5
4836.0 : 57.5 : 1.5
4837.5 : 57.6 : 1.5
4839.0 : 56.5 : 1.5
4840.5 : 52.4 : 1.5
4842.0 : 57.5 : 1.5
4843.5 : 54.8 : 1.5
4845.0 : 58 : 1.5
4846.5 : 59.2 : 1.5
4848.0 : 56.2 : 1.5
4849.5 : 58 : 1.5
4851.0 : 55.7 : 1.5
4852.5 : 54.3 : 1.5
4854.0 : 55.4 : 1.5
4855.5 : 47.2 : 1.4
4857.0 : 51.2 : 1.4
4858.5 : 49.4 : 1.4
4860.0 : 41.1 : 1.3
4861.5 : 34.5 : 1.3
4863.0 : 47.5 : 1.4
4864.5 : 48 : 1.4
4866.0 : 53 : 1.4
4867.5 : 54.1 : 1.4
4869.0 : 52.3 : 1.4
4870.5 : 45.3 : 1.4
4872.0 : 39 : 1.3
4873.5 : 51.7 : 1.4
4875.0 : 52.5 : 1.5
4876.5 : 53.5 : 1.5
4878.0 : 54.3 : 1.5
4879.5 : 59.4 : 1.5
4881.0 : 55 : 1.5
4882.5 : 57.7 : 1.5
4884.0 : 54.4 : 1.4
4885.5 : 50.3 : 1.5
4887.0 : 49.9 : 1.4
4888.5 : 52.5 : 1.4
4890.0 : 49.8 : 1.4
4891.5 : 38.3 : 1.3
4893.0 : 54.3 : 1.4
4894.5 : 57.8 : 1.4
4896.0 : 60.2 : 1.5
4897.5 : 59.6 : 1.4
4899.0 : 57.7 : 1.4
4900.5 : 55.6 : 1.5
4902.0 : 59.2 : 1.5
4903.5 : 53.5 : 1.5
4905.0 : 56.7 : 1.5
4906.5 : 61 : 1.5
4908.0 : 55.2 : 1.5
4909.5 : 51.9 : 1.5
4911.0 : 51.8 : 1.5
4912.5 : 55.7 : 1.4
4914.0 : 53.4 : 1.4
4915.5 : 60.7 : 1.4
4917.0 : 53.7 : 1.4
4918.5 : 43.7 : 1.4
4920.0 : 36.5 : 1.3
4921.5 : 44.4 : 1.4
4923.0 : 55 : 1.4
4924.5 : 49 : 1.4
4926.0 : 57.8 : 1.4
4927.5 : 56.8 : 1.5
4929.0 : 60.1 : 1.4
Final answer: 5.9 angstrom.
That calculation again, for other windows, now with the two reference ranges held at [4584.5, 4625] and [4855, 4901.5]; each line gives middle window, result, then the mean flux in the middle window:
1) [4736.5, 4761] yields -1.32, 55.7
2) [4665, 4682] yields 1.12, 50.3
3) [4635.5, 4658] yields 0.97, 51.8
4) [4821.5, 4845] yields -1.89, 56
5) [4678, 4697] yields 0.54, 52.1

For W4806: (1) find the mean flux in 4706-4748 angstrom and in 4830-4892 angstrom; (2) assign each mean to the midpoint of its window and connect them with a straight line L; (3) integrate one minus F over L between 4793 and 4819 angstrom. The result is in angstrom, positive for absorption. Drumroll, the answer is -2.5 angstrom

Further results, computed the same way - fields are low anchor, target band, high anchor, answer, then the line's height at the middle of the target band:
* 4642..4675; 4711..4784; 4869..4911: -4.09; 52.1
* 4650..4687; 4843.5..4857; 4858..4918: -0.71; 52.5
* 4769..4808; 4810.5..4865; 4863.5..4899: 0.25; 54.8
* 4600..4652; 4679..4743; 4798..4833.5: 3.64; 55.5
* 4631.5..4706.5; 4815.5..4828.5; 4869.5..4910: -1.08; 53.1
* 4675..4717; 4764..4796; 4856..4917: -3.03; 51.8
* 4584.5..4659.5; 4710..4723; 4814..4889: -0.08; 54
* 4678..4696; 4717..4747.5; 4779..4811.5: -0.38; 54.2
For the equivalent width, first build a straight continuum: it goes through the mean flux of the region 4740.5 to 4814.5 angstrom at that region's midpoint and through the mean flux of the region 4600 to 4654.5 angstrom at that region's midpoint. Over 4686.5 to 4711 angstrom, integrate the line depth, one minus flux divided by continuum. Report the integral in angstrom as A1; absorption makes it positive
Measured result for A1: 2.2 angstrom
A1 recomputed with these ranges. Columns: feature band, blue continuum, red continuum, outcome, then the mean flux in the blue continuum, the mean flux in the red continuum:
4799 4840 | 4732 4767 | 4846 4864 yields -3.81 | 54.8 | 50.7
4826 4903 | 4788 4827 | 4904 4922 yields 2.05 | 57.7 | 52.2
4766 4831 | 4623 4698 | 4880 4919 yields -4.36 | 52.7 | 54.3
